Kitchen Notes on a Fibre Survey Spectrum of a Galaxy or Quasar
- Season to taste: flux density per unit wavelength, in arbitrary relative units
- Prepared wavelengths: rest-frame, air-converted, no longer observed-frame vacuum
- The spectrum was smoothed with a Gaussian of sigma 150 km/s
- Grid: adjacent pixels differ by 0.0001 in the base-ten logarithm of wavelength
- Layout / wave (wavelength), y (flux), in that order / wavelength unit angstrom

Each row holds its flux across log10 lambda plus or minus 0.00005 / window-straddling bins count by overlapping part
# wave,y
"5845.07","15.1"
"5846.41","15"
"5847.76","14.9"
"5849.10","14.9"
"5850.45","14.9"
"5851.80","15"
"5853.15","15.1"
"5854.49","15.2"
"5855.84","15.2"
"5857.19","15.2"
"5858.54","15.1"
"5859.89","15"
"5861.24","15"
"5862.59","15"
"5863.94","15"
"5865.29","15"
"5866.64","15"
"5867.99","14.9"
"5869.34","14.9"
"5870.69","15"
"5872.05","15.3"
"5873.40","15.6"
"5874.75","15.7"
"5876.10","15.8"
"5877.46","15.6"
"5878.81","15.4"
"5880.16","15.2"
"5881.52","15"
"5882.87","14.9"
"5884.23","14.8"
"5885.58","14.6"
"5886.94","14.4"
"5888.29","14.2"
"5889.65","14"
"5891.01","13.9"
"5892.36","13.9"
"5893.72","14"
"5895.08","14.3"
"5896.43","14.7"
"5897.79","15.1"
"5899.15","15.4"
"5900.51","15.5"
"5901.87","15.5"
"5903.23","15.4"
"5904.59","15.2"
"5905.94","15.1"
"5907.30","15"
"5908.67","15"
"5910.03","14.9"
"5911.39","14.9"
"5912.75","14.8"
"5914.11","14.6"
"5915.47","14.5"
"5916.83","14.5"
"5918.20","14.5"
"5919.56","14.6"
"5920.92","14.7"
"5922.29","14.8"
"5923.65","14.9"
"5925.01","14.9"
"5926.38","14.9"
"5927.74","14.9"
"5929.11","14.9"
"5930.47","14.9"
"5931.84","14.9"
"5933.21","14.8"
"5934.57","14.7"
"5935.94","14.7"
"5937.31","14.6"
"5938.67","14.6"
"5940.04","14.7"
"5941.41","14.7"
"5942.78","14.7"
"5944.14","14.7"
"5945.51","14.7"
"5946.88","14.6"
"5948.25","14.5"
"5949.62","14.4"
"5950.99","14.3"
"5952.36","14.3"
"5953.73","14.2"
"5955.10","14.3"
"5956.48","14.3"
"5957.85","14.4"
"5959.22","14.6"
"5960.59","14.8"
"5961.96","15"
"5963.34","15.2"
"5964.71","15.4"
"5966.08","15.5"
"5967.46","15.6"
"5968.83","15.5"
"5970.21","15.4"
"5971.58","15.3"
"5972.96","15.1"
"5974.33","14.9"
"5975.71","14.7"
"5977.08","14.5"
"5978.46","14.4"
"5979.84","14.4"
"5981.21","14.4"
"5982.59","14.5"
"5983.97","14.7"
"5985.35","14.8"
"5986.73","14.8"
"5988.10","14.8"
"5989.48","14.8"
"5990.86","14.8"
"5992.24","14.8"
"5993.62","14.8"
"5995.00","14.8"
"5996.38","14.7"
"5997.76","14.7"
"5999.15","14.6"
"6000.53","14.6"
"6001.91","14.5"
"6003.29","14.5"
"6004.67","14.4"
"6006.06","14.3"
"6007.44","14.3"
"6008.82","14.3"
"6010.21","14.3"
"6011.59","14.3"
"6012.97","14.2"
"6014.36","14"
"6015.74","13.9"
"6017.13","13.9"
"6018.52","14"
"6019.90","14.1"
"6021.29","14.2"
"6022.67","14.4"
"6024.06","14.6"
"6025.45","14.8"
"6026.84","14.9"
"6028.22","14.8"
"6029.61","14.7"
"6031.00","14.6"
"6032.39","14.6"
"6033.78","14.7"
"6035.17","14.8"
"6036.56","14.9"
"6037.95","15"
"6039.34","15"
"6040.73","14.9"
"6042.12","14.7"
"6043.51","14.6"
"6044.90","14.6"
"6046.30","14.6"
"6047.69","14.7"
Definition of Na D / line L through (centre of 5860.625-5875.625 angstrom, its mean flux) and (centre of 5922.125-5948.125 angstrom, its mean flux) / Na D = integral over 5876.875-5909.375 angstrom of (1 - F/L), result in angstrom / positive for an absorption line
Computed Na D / 0.4 angstrom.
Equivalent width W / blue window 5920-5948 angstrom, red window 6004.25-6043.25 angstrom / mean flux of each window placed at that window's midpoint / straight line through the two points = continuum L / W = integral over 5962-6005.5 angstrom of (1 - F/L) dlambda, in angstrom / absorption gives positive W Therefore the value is -0.67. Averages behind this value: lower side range 14.8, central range 14.8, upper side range 14.5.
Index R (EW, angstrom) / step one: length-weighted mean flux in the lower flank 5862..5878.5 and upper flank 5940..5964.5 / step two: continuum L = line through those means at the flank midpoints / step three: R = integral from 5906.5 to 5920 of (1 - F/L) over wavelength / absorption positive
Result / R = 0.1 angstrom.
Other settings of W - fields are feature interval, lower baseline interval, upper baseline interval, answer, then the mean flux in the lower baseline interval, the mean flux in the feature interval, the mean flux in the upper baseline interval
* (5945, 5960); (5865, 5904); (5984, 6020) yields 0.3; 14.9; 14.4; 14.5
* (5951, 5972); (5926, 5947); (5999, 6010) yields -0.4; 14.8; 14.9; 14.4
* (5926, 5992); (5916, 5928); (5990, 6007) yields -0.4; 14.7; 14.8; 14.6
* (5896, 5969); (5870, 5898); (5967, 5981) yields 0.3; 14.8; 14.8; 15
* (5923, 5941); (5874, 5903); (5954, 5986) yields 0.1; 14.9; 14.8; 14.8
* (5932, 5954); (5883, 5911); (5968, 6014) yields 0.2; 14.7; 14.6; 14.7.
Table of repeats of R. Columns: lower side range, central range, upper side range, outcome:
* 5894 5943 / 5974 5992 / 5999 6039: -0.1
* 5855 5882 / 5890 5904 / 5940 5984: 0.3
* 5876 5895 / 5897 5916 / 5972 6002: -0.5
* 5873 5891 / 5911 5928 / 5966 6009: 0.2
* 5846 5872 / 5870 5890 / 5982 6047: -0.1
